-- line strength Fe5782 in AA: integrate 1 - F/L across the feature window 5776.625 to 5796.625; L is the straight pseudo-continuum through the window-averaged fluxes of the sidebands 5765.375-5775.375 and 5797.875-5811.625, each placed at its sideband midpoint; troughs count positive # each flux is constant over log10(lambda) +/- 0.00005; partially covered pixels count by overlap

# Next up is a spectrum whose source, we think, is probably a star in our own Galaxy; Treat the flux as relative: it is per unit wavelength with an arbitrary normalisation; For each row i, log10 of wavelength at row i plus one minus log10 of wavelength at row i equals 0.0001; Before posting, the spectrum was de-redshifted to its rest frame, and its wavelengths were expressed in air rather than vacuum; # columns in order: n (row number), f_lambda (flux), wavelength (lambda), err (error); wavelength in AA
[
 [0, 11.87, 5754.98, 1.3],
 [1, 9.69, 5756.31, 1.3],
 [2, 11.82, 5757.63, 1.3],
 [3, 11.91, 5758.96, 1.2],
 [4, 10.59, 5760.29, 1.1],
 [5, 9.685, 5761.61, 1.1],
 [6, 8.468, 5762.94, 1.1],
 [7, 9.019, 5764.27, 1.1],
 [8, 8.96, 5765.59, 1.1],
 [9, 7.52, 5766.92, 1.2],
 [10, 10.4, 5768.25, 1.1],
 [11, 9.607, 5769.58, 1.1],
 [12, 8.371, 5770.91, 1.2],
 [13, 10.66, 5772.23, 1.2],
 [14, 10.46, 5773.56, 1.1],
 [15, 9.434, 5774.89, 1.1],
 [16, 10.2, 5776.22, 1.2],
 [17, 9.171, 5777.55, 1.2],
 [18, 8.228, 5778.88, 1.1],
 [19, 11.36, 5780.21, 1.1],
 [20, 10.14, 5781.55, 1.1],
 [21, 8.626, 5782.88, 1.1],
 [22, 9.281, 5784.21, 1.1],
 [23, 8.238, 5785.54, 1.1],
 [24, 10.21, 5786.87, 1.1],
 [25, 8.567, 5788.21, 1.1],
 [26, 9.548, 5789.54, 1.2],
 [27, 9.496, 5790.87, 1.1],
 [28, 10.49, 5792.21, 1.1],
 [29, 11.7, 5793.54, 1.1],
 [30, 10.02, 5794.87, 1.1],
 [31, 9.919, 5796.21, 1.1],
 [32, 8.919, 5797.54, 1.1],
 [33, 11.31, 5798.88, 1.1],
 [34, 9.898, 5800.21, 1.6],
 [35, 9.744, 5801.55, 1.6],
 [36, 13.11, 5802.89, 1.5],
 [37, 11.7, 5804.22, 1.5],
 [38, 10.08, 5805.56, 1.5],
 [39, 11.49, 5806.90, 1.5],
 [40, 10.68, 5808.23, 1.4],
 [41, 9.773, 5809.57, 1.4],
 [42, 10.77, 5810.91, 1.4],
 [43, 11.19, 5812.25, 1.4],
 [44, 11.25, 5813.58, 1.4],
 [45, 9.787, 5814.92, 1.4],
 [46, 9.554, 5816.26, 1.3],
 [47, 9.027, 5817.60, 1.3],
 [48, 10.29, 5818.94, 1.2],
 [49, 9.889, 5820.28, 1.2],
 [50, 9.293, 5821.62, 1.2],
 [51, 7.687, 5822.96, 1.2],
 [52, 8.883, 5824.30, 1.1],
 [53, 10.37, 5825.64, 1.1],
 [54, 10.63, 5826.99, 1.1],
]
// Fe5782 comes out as 0.8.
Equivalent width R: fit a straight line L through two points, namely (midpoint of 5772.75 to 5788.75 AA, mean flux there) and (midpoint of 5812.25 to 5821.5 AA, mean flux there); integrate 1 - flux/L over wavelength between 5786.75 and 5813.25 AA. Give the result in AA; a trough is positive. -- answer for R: -1.8 AA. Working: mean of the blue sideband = 9.51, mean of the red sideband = 10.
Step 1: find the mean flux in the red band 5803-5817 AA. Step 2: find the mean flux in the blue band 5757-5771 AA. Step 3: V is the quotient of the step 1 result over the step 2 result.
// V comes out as 1.10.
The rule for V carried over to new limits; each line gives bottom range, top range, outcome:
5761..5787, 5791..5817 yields 1.13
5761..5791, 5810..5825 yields 1.04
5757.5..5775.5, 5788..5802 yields 1.03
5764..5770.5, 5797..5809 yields 1.19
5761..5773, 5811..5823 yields 1.08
